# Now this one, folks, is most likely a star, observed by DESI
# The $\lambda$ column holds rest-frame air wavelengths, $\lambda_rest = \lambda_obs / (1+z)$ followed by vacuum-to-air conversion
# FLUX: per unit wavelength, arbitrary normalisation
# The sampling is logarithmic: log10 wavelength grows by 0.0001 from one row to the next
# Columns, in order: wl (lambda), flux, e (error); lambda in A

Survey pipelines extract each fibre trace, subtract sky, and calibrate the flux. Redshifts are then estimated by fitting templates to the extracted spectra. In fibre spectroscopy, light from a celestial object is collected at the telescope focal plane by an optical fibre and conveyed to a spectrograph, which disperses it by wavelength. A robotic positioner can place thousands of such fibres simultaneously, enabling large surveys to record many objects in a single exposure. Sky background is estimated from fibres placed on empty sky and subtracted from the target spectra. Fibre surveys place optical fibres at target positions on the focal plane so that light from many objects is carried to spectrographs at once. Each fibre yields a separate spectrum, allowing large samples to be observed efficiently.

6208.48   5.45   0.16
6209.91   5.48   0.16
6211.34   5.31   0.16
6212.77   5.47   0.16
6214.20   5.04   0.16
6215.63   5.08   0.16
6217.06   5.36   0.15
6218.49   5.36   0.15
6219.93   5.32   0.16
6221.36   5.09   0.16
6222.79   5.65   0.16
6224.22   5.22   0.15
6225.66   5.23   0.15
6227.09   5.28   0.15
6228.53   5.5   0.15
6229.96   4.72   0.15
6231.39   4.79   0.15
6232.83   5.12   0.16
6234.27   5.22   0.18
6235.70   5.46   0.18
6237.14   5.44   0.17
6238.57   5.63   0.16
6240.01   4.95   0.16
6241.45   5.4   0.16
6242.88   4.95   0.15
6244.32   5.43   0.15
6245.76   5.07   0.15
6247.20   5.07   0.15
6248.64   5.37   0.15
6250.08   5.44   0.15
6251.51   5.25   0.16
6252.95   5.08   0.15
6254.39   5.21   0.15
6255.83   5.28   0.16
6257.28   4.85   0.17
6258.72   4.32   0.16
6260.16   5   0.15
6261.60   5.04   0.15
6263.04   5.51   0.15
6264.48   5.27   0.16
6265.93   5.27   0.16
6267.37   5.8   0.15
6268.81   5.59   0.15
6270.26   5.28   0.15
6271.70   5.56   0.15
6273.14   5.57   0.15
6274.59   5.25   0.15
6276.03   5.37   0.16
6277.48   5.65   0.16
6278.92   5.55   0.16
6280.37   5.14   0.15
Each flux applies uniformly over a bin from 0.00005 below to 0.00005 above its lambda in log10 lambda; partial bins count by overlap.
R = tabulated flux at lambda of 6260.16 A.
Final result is 5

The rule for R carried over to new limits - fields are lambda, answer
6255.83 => 5.28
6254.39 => 5.21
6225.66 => 5.23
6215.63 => 5.08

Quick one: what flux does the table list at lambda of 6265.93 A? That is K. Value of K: 5.27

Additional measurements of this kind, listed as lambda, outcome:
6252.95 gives 5.08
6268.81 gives 5.59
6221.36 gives 5.09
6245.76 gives 5.07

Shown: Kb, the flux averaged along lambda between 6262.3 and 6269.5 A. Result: 5.49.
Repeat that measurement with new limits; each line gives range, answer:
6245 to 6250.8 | 5.24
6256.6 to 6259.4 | 4.59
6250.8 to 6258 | 5.13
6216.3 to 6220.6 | 5.34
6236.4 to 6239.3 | 5.53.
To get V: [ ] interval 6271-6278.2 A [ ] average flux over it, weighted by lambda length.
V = 5.48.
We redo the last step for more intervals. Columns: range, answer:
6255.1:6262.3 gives 4.89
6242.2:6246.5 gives 5.14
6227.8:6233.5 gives 5.03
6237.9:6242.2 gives 5.32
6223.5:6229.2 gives 5.3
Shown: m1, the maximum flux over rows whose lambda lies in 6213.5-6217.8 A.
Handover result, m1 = 5.36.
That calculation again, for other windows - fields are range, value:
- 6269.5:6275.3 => 5.57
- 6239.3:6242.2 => 5.4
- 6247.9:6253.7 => 5.44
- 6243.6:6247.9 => 5.43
